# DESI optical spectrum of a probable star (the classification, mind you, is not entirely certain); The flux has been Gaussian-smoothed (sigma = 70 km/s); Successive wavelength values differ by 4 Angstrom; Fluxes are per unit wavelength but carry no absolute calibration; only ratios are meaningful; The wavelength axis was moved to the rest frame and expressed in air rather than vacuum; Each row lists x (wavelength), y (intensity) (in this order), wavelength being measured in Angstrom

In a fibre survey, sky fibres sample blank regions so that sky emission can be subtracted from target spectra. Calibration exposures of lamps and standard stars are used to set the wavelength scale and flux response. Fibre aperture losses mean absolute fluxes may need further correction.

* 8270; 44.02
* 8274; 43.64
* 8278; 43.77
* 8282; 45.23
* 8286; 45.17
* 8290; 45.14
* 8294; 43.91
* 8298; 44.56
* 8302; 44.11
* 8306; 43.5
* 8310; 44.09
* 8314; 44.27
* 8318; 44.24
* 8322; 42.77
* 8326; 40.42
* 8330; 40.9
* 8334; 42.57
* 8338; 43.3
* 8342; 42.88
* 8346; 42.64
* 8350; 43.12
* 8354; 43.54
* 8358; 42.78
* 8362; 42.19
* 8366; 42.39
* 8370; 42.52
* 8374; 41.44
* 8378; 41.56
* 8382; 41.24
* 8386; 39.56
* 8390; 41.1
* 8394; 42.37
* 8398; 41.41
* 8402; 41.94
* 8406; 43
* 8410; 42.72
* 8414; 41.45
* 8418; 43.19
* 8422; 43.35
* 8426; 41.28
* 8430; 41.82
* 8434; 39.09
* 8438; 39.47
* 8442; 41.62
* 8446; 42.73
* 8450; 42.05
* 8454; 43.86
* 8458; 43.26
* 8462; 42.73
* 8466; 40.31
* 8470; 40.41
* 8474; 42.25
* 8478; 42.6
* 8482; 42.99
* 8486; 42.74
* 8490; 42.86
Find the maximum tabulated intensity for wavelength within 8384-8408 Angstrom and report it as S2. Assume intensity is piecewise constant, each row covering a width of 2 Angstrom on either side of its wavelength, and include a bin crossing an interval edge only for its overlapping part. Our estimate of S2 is 43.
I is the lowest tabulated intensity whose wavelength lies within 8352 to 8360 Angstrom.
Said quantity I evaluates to 42.78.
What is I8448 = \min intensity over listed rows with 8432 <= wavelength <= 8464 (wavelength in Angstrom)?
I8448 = 39.09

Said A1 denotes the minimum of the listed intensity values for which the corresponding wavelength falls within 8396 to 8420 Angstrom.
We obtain 41.41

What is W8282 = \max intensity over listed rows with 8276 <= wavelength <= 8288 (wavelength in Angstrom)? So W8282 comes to 45.23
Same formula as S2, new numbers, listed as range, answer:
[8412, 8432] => 43.35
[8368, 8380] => 42.52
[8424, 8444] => 41.82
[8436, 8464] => 43.86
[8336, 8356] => 43.54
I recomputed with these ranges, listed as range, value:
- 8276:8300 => 43.77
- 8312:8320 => 44.24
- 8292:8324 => 42.77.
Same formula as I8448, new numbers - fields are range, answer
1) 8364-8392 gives 39.56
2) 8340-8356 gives 42.64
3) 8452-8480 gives 40.31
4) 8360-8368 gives 42.19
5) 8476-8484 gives 42.6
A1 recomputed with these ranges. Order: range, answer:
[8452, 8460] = 43.26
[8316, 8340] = 40.42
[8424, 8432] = 41.28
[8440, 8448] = 41.62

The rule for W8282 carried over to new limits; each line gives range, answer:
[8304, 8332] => 44.27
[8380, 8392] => 41.24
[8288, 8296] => 45.14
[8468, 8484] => 42.99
